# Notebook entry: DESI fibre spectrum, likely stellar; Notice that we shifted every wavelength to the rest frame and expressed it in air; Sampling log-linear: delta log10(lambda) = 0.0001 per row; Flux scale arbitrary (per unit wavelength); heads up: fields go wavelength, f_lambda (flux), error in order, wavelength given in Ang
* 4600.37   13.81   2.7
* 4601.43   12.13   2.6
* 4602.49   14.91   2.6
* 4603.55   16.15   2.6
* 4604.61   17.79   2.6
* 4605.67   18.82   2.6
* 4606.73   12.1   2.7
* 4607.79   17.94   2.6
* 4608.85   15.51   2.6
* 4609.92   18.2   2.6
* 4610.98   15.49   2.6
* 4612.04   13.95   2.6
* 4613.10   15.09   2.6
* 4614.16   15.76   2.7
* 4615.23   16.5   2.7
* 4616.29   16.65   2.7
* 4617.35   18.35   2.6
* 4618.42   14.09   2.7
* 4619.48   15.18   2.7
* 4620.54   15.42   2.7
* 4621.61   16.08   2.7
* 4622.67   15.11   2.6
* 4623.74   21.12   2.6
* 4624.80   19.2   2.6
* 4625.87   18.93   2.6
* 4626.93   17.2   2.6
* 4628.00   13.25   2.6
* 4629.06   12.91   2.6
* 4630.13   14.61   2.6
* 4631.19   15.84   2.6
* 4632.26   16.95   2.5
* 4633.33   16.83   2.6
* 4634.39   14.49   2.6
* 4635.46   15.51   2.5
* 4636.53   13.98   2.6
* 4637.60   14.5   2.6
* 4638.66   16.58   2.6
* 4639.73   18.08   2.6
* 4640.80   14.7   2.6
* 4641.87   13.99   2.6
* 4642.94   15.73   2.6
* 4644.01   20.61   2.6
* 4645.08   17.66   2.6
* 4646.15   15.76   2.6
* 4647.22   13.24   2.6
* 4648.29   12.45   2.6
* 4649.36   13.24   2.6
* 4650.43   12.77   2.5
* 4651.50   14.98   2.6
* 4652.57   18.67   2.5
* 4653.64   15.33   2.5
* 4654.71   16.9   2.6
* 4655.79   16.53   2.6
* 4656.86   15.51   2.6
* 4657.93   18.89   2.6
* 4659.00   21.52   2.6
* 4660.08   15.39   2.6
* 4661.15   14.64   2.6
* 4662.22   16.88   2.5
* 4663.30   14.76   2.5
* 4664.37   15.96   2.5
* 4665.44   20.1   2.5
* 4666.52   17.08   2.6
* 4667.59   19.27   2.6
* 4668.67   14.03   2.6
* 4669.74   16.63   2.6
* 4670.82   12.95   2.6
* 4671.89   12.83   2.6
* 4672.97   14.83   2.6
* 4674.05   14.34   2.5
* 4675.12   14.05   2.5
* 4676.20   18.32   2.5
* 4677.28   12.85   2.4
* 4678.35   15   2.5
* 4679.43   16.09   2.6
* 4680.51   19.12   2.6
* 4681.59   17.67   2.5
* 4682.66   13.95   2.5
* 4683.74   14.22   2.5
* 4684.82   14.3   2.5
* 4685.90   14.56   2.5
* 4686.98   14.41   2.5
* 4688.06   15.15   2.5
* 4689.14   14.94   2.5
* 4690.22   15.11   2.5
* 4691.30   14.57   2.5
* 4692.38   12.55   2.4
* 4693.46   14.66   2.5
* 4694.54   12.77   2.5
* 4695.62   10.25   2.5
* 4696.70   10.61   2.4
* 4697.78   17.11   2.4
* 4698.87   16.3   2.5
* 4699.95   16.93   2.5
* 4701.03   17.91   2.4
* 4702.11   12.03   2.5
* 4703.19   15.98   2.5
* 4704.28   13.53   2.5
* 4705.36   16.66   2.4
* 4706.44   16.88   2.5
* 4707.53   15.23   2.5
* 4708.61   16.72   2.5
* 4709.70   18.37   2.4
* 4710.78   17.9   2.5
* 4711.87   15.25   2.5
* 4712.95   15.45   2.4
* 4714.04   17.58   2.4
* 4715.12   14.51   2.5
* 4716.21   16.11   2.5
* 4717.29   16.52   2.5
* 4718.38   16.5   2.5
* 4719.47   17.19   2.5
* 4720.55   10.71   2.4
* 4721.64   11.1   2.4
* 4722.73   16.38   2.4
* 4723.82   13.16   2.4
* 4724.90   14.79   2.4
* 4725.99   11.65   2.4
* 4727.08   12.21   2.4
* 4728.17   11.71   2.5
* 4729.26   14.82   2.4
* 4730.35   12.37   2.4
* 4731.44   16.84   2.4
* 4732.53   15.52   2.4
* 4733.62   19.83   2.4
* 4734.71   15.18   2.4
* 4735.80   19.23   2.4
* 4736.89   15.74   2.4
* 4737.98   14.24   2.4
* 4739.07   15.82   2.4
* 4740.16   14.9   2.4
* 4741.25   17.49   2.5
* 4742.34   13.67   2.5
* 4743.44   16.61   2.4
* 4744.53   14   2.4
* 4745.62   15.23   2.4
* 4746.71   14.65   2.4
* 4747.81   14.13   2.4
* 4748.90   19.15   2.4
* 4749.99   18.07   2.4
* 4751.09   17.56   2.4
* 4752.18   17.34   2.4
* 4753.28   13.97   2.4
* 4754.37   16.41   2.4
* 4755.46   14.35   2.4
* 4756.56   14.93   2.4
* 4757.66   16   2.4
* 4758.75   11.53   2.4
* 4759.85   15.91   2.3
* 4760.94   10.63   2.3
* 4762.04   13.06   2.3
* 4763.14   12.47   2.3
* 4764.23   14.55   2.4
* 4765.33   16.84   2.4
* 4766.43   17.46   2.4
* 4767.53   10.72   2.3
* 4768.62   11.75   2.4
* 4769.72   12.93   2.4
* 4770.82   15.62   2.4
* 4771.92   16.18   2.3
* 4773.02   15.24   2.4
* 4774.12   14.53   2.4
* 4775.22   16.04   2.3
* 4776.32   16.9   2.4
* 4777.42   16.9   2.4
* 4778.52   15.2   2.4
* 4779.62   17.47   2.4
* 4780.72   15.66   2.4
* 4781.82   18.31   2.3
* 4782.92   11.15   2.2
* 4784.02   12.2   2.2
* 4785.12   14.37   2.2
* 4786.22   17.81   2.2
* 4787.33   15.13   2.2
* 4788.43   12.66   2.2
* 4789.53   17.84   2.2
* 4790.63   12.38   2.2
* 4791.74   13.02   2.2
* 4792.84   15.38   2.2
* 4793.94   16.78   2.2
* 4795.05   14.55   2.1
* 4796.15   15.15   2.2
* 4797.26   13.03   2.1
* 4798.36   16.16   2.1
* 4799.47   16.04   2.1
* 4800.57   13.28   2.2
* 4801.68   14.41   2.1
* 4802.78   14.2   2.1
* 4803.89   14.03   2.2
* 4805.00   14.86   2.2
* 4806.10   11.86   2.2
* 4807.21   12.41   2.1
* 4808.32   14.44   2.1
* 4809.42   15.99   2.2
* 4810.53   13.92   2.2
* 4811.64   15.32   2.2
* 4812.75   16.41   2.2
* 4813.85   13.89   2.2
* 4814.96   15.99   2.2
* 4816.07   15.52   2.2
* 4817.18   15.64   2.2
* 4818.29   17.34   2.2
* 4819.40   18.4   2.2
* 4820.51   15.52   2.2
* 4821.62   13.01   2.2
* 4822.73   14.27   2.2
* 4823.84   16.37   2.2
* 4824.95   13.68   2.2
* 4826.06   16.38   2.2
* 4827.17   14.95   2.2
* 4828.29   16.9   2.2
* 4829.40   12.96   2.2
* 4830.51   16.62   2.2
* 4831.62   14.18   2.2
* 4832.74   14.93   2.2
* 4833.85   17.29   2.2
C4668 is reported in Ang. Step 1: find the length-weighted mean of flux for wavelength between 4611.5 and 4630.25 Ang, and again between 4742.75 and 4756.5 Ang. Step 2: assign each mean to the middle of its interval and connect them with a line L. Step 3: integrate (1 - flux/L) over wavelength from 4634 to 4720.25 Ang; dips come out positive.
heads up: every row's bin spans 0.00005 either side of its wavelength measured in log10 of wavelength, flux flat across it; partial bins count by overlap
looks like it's 2.4 Ang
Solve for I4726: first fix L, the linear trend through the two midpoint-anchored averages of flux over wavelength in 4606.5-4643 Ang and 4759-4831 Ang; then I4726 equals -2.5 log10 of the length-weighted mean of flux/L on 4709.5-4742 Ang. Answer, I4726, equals 0.00 mag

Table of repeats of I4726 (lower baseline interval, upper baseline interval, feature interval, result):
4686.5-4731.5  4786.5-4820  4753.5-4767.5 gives 0.036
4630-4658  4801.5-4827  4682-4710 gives 0.046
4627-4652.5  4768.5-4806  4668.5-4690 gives 0.010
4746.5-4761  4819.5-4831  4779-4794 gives 0.028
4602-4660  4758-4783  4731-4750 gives -0.074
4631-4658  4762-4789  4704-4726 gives -0.014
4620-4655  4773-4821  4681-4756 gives 0.016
